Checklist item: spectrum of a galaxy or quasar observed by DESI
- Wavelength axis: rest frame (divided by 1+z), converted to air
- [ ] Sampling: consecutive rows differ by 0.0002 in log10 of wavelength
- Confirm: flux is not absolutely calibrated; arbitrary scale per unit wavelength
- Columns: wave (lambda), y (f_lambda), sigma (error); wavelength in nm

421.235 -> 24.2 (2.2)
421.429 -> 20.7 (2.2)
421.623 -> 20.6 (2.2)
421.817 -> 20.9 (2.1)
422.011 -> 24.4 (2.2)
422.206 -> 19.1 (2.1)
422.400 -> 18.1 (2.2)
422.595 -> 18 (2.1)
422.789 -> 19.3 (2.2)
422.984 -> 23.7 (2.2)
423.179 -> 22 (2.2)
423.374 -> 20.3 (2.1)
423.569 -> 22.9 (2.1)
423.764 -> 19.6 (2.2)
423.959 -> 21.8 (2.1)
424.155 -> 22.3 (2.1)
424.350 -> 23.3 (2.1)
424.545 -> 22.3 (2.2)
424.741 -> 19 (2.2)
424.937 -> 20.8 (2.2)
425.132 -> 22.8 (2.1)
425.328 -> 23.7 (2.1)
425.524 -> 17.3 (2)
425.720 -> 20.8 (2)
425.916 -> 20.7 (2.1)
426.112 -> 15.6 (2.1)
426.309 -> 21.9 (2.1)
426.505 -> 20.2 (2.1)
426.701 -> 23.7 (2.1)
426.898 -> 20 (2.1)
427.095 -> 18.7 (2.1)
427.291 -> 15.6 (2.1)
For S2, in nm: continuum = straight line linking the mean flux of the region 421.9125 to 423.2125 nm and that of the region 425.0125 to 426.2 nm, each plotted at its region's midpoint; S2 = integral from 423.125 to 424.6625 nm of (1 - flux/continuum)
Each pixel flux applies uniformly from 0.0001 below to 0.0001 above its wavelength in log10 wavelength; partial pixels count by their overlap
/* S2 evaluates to -0.10 nm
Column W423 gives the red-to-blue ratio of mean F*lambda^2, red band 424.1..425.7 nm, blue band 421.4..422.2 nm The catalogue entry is 1.0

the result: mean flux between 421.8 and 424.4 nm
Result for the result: 21.1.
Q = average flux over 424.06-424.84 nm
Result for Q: 21.7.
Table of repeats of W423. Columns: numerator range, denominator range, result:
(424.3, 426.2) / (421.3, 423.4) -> 1.01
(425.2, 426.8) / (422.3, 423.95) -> 1.01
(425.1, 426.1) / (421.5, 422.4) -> 1.00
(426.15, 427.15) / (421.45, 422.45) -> 1.02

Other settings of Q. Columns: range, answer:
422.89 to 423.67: 22.2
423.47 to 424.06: 21.4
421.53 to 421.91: 20.8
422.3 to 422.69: 18.1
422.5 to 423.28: 20.8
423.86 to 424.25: 22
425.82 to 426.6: 19.6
